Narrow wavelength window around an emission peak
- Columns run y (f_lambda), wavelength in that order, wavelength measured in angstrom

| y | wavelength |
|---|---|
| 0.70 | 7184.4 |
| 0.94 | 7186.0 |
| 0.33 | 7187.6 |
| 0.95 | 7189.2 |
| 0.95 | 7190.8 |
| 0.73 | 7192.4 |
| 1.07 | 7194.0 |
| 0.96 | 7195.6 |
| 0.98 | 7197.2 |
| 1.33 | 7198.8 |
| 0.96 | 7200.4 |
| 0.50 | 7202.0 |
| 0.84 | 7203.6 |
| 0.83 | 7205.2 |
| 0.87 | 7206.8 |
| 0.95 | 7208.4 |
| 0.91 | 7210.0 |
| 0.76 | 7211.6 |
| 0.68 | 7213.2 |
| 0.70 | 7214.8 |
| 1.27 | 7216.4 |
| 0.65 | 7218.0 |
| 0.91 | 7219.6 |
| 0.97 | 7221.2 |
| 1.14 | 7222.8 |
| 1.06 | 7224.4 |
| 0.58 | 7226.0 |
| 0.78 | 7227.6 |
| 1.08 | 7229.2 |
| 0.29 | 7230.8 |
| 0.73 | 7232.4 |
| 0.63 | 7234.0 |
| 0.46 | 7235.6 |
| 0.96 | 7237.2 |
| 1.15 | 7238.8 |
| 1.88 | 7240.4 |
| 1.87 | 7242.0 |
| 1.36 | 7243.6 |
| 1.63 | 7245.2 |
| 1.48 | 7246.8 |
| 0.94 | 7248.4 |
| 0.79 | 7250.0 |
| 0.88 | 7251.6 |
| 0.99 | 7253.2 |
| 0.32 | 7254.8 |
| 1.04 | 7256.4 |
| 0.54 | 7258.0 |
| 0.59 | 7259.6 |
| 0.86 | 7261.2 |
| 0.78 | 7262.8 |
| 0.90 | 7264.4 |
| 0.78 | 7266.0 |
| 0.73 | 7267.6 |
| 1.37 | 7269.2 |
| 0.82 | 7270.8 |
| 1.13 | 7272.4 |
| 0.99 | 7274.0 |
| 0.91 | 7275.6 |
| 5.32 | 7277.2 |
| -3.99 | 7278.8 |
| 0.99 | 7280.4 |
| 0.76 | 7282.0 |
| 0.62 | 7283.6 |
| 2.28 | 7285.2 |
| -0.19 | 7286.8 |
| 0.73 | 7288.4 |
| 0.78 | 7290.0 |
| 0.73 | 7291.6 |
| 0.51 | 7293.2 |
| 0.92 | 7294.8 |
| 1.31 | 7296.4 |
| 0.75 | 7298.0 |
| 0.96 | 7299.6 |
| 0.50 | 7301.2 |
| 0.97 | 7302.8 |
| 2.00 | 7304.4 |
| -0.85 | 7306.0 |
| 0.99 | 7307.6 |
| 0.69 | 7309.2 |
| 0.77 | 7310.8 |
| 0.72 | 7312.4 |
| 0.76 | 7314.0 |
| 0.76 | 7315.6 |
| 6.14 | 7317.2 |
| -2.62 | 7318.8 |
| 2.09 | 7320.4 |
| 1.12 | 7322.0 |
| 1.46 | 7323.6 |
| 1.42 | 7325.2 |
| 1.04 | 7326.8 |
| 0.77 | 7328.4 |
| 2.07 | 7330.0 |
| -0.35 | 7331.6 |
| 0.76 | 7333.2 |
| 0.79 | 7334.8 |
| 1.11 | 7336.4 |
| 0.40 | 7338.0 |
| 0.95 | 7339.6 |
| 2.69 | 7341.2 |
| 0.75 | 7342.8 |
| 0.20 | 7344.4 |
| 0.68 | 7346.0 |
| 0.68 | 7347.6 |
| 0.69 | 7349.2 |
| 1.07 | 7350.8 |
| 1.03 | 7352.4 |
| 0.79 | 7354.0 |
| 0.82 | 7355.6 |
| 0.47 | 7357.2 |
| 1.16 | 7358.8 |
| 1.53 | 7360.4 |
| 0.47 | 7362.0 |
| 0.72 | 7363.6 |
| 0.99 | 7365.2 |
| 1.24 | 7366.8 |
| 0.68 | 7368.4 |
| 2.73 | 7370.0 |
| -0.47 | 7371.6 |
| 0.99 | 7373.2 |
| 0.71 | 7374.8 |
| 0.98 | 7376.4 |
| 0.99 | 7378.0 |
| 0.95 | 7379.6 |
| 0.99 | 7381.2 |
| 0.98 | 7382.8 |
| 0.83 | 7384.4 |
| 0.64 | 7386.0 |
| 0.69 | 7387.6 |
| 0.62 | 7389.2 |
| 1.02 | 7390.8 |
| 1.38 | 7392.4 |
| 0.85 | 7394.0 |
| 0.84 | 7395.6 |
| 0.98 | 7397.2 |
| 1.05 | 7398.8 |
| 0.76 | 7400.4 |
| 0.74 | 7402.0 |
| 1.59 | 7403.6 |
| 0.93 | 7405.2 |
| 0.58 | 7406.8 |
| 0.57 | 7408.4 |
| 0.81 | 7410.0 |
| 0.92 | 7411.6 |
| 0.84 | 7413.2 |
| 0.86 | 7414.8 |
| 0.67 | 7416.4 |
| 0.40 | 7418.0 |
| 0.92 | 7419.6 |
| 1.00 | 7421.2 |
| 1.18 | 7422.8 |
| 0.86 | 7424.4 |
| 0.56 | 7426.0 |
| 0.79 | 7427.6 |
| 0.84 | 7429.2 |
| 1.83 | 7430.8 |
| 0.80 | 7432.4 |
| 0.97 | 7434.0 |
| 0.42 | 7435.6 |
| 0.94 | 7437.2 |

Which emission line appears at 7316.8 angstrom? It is H-beta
